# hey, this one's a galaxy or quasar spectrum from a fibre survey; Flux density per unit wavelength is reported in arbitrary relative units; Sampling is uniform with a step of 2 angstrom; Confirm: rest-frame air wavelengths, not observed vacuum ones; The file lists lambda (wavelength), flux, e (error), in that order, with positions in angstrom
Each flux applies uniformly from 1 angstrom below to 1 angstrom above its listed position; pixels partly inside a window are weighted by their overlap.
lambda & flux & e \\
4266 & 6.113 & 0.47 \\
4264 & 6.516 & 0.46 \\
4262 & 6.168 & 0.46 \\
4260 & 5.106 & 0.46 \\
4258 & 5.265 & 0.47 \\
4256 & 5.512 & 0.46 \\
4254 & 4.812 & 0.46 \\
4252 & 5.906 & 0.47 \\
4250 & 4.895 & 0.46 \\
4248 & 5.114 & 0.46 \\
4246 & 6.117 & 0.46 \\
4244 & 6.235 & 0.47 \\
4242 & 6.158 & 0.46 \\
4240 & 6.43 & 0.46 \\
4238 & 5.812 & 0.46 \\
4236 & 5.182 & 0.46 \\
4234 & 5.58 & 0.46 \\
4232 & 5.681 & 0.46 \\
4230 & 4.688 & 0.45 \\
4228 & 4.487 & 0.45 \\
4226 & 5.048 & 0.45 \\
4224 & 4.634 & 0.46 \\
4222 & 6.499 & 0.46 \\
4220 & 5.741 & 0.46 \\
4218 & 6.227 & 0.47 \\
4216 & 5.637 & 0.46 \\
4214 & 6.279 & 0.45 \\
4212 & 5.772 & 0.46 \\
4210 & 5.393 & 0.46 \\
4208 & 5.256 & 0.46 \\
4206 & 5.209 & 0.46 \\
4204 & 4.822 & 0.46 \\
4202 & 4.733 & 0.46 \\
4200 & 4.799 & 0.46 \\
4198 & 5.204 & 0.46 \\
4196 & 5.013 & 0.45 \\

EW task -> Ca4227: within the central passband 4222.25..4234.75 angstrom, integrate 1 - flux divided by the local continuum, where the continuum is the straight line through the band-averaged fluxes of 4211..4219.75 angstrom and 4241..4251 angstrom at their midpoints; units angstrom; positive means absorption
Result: 1.6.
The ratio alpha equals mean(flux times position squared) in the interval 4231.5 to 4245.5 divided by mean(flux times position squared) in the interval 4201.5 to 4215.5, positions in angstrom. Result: 1.1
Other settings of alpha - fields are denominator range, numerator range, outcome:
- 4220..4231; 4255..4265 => 1.13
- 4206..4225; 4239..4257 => 1.01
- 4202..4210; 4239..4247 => 1.25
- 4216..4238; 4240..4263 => 1.05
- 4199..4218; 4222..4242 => 1.01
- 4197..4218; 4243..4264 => 1.06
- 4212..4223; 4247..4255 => 0.87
